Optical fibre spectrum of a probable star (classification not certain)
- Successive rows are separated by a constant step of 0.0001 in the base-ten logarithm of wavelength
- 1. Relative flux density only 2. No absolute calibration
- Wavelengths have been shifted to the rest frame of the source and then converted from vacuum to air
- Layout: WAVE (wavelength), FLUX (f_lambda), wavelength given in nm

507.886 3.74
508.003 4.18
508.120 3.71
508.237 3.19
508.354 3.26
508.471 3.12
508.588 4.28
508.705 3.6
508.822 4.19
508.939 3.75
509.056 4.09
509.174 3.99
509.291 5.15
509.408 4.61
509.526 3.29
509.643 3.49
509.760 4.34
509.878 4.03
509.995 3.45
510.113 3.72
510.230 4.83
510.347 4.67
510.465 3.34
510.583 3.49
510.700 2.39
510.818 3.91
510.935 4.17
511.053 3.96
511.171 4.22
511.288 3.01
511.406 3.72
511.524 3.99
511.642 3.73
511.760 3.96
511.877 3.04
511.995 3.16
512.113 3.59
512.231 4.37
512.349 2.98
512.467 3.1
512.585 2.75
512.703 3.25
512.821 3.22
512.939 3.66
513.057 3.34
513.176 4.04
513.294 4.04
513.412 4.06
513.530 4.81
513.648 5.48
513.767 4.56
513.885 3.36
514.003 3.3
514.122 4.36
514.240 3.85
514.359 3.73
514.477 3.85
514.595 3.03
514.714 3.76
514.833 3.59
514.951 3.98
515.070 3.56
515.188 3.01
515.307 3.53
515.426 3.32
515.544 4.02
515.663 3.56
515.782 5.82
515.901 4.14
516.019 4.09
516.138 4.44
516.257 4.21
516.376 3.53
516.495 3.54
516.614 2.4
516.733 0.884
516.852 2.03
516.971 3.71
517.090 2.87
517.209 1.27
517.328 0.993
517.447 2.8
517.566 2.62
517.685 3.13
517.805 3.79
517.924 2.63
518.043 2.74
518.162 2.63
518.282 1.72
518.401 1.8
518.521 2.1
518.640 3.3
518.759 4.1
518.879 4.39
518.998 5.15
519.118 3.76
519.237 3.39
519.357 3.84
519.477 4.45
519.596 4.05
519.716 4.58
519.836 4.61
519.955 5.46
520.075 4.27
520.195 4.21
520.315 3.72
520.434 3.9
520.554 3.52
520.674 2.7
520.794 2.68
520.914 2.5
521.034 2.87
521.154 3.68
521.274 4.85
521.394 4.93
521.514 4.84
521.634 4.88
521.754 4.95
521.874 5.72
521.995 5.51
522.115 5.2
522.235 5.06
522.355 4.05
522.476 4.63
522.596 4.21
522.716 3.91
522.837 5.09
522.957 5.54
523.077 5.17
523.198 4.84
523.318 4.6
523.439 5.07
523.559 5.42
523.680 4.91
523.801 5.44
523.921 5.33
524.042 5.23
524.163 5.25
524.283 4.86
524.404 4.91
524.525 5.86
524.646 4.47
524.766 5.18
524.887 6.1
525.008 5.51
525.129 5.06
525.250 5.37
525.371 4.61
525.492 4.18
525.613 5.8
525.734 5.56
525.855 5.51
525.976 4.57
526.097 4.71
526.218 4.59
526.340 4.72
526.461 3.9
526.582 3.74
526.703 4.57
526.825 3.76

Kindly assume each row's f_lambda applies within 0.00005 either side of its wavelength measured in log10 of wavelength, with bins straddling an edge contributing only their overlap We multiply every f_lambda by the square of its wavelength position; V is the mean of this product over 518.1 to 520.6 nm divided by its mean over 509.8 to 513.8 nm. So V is 1.0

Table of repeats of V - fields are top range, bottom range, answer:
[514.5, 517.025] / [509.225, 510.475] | 0.88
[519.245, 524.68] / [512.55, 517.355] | 1.32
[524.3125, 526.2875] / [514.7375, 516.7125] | 1.42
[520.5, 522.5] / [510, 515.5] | 1.19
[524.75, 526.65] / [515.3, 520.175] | 1.49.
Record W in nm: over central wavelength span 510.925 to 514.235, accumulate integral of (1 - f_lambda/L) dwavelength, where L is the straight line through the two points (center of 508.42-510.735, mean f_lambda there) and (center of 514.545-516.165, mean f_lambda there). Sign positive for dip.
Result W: 0.10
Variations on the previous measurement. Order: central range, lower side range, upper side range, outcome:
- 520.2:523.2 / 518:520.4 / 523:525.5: 0.06 nm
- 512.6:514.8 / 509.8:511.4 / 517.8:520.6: -0.06 nm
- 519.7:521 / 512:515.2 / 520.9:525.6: 0.22 nm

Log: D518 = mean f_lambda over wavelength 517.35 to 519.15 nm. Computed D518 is 3.06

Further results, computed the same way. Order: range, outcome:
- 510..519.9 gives 3.54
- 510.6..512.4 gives 3.61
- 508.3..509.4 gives 3.97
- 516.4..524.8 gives 3.98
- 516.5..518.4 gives 2.43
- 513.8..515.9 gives 3.76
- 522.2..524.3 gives 4.92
